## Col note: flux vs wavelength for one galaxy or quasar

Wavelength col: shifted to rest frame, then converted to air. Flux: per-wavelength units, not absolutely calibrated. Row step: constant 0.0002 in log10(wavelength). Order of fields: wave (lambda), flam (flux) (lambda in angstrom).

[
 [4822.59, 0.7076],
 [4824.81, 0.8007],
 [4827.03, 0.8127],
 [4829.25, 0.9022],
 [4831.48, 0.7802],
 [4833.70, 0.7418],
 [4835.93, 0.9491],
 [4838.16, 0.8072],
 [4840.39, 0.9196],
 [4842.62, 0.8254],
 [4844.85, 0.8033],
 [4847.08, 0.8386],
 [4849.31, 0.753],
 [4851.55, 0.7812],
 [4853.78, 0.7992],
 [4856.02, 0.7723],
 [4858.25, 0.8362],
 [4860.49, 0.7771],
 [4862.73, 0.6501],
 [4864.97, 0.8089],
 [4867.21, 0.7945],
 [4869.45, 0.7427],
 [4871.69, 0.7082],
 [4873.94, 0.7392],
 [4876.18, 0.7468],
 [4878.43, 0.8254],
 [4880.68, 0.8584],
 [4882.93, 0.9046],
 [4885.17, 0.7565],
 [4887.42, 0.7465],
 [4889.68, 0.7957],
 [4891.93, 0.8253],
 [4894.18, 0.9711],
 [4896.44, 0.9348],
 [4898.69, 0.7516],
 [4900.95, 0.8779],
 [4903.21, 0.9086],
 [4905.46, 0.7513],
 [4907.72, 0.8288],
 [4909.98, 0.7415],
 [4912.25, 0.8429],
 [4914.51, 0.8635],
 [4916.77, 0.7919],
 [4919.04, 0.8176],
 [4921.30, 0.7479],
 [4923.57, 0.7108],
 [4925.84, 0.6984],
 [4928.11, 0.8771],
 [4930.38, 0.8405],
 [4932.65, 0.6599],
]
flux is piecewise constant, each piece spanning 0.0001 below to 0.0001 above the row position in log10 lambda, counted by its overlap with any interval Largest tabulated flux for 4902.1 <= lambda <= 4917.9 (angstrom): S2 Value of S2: 0.9086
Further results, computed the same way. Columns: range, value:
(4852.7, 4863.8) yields 0.8362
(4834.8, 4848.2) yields 0.9491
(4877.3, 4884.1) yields 0.9046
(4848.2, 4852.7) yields 0.7812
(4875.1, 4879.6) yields 0.8254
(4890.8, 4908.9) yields 0.9711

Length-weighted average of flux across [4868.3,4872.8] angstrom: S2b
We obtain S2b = 0.727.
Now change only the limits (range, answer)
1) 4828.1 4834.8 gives 0.809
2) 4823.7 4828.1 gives 0.807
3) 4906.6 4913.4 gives 0.804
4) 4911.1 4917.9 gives 0.832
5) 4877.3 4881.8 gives 0.841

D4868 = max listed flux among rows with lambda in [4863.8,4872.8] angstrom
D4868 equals 0.8089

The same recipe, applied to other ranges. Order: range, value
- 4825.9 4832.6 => 0.9022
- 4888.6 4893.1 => 0.8253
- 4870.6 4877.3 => 0.7468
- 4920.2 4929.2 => 0.8771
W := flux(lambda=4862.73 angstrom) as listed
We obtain 0.6501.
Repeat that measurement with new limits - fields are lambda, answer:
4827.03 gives 0.8127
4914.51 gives 0.8635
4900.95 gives 0.8779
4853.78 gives 0.7992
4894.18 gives 0.9711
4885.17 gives 0.7565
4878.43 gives 0.8254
